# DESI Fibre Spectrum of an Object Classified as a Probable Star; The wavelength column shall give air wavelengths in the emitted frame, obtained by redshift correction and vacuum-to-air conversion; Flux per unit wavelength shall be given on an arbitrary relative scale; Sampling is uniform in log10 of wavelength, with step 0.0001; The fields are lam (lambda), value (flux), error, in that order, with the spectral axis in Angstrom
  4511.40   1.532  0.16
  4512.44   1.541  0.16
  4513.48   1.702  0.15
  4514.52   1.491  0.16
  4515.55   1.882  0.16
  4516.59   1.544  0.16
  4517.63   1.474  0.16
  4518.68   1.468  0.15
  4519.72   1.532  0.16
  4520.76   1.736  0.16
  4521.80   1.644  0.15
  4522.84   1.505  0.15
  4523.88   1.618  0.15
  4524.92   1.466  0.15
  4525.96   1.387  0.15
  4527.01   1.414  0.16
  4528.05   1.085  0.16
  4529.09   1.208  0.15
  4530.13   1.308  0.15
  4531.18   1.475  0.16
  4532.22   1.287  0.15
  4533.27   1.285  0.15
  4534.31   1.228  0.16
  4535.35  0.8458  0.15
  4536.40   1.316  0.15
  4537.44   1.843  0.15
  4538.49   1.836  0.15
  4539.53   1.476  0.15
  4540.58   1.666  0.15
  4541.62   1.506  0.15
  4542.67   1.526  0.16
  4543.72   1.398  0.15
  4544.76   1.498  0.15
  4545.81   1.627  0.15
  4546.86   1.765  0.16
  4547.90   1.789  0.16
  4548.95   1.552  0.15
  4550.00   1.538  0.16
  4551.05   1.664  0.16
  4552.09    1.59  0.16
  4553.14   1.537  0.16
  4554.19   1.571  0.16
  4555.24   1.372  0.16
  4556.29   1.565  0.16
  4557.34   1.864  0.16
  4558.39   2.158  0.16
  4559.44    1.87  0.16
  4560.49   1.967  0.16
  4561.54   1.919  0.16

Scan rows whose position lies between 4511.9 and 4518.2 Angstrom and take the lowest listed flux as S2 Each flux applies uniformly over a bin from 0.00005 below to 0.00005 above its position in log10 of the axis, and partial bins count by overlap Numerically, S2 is 1.474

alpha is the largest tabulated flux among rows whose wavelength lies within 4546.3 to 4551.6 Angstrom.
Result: 1.789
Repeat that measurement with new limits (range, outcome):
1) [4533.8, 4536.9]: 1.316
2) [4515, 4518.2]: 1.882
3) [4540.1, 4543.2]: 1.666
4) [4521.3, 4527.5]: 1.644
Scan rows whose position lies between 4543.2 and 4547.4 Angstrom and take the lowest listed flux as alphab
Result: 1.398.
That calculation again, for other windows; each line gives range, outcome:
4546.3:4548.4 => 1.765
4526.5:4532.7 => 1.085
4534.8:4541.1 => 0.8458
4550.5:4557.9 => 1.372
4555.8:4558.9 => 1.565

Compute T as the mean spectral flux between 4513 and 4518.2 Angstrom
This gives 1.62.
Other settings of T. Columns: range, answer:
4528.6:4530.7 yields 1.26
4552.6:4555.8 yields 1.49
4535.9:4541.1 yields 1.63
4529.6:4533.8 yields 1.34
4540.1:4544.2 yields 1.52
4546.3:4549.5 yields 1.7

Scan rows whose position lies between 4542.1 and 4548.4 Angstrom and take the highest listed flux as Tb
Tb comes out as 1.789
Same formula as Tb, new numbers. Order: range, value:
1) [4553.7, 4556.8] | 1.571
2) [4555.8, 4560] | 2.158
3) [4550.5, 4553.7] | 1.664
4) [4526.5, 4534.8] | 1.475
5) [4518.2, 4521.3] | 1.736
